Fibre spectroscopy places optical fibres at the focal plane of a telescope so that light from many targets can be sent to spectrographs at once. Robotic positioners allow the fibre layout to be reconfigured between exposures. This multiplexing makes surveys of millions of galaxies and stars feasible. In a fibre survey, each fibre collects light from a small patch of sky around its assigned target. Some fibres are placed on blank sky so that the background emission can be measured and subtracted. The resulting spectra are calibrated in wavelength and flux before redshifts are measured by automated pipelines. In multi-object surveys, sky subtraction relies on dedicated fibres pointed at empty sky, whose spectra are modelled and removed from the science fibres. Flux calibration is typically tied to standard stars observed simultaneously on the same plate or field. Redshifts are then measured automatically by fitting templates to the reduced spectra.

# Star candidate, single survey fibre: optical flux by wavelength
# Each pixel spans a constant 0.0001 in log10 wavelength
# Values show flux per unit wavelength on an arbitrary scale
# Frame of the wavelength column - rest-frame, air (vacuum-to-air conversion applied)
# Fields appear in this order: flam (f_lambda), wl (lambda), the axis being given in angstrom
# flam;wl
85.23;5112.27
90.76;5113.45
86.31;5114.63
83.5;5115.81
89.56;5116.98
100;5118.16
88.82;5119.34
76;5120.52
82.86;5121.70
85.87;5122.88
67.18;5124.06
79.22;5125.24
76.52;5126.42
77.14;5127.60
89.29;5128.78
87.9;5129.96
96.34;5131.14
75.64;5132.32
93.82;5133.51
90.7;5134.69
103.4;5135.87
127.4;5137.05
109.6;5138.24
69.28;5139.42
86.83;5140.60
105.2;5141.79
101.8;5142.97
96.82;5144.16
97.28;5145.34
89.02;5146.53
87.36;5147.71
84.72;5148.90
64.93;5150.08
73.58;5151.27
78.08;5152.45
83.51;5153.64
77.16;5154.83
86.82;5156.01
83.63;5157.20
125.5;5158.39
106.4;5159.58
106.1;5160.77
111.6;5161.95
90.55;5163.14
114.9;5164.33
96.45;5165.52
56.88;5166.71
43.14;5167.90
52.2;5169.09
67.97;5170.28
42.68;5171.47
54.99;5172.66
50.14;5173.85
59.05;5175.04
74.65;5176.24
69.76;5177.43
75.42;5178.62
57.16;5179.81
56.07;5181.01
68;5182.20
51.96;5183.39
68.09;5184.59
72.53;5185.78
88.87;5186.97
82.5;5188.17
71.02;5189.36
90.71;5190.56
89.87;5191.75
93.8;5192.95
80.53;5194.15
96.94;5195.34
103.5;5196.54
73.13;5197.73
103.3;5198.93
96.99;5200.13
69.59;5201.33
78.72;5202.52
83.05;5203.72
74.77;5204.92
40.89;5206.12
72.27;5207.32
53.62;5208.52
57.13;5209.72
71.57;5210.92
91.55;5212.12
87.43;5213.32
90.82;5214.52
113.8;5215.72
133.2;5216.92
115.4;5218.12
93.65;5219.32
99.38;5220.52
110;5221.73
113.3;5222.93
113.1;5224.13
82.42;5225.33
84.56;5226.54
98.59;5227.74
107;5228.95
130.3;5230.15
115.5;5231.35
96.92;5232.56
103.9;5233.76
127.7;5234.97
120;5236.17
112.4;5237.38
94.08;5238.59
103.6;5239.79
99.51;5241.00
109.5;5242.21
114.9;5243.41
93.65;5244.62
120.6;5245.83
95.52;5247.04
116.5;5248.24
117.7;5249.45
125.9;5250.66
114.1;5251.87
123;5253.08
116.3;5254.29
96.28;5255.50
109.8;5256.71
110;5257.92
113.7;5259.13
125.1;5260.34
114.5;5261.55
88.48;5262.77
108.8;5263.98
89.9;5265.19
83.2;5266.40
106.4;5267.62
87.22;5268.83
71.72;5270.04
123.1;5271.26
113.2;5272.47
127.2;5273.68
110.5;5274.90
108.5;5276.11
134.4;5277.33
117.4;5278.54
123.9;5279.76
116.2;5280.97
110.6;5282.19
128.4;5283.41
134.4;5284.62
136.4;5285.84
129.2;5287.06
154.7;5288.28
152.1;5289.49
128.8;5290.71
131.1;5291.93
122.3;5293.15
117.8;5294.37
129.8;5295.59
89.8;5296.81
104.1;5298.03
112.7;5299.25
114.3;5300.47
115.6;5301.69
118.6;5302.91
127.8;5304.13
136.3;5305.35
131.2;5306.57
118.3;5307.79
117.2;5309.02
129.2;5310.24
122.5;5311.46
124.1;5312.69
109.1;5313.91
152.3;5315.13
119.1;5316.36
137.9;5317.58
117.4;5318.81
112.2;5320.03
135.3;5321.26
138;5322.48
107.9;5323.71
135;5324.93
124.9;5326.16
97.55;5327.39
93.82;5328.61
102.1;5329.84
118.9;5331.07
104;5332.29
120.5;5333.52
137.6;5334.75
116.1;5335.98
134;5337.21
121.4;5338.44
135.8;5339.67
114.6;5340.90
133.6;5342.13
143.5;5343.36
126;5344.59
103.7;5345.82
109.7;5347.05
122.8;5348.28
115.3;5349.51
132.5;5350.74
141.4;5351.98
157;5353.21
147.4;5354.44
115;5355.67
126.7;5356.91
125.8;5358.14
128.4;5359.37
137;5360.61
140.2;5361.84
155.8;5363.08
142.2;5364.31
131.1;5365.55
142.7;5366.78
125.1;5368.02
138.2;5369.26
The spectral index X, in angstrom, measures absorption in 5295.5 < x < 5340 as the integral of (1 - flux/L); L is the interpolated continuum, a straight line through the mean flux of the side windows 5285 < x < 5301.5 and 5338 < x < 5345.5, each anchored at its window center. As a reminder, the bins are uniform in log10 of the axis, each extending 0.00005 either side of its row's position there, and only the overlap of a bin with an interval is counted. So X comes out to 2.2 angstrom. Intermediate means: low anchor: 125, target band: 120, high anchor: 128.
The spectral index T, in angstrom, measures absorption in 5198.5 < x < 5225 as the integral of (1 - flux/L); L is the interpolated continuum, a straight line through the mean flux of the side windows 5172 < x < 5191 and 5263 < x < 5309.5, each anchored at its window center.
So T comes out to -2.1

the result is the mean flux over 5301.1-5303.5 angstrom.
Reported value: 117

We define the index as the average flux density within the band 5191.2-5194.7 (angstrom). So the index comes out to 87.9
